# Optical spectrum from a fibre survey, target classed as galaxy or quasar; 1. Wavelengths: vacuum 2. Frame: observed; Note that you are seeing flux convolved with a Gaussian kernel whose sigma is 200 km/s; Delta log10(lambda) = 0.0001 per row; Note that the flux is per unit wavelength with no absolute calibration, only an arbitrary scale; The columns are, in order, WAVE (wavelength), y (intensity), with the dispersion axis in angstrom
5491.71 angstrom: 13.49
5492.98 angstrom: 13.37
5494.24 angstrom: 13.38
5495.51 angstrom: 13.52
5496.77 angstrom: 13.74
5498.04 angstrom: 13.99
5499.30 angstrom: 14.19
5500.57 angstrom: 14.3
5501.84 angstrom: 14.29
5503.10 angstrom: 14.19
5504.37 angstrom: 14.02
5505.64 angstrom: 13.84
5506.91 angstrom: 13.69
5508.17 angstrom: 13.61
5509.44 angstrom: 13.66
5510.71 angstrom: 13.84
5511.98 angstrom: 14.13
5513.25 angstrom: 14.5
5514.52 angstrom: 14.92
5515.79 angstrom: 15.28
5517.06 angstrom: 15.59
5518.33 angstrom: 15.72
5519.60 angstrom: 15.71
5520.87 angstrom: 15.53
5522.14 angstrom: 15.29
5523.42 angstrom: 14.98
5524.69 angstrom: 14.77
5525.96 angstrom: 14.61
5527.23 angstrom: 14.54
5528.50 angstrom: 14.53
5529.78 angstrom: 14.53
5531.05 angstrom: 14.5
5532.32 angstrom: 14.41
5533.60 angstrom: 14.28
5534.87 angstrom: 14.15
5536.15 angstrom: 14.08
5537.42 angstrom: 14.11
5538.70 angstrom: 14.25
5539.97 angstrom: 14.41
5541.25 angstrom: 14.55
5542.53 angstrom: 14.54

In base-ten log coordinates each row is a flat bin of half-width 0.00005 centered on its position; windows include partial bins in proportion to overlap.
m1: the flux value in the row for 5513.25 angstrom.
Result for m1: 14.5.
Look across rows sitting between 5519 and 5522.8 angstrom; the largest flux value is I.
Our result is 15.71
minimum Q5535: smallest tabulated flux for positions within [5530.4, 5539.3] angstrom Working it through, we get 14.08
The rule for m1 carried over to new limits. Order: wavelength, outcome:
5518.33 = 15.72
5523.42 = 14.98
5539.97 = 14.41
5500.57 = 14.3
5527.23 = 14.54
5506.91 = 13.69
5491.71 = 13.49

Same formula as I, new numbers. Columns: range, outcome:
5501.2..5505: 14.29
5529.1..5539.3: 14.53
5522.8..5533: 14.98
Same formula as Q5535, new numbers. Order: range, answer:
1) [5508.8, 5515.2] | 13.66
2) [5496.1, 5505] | 13.74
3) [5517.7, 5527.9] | 14.54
